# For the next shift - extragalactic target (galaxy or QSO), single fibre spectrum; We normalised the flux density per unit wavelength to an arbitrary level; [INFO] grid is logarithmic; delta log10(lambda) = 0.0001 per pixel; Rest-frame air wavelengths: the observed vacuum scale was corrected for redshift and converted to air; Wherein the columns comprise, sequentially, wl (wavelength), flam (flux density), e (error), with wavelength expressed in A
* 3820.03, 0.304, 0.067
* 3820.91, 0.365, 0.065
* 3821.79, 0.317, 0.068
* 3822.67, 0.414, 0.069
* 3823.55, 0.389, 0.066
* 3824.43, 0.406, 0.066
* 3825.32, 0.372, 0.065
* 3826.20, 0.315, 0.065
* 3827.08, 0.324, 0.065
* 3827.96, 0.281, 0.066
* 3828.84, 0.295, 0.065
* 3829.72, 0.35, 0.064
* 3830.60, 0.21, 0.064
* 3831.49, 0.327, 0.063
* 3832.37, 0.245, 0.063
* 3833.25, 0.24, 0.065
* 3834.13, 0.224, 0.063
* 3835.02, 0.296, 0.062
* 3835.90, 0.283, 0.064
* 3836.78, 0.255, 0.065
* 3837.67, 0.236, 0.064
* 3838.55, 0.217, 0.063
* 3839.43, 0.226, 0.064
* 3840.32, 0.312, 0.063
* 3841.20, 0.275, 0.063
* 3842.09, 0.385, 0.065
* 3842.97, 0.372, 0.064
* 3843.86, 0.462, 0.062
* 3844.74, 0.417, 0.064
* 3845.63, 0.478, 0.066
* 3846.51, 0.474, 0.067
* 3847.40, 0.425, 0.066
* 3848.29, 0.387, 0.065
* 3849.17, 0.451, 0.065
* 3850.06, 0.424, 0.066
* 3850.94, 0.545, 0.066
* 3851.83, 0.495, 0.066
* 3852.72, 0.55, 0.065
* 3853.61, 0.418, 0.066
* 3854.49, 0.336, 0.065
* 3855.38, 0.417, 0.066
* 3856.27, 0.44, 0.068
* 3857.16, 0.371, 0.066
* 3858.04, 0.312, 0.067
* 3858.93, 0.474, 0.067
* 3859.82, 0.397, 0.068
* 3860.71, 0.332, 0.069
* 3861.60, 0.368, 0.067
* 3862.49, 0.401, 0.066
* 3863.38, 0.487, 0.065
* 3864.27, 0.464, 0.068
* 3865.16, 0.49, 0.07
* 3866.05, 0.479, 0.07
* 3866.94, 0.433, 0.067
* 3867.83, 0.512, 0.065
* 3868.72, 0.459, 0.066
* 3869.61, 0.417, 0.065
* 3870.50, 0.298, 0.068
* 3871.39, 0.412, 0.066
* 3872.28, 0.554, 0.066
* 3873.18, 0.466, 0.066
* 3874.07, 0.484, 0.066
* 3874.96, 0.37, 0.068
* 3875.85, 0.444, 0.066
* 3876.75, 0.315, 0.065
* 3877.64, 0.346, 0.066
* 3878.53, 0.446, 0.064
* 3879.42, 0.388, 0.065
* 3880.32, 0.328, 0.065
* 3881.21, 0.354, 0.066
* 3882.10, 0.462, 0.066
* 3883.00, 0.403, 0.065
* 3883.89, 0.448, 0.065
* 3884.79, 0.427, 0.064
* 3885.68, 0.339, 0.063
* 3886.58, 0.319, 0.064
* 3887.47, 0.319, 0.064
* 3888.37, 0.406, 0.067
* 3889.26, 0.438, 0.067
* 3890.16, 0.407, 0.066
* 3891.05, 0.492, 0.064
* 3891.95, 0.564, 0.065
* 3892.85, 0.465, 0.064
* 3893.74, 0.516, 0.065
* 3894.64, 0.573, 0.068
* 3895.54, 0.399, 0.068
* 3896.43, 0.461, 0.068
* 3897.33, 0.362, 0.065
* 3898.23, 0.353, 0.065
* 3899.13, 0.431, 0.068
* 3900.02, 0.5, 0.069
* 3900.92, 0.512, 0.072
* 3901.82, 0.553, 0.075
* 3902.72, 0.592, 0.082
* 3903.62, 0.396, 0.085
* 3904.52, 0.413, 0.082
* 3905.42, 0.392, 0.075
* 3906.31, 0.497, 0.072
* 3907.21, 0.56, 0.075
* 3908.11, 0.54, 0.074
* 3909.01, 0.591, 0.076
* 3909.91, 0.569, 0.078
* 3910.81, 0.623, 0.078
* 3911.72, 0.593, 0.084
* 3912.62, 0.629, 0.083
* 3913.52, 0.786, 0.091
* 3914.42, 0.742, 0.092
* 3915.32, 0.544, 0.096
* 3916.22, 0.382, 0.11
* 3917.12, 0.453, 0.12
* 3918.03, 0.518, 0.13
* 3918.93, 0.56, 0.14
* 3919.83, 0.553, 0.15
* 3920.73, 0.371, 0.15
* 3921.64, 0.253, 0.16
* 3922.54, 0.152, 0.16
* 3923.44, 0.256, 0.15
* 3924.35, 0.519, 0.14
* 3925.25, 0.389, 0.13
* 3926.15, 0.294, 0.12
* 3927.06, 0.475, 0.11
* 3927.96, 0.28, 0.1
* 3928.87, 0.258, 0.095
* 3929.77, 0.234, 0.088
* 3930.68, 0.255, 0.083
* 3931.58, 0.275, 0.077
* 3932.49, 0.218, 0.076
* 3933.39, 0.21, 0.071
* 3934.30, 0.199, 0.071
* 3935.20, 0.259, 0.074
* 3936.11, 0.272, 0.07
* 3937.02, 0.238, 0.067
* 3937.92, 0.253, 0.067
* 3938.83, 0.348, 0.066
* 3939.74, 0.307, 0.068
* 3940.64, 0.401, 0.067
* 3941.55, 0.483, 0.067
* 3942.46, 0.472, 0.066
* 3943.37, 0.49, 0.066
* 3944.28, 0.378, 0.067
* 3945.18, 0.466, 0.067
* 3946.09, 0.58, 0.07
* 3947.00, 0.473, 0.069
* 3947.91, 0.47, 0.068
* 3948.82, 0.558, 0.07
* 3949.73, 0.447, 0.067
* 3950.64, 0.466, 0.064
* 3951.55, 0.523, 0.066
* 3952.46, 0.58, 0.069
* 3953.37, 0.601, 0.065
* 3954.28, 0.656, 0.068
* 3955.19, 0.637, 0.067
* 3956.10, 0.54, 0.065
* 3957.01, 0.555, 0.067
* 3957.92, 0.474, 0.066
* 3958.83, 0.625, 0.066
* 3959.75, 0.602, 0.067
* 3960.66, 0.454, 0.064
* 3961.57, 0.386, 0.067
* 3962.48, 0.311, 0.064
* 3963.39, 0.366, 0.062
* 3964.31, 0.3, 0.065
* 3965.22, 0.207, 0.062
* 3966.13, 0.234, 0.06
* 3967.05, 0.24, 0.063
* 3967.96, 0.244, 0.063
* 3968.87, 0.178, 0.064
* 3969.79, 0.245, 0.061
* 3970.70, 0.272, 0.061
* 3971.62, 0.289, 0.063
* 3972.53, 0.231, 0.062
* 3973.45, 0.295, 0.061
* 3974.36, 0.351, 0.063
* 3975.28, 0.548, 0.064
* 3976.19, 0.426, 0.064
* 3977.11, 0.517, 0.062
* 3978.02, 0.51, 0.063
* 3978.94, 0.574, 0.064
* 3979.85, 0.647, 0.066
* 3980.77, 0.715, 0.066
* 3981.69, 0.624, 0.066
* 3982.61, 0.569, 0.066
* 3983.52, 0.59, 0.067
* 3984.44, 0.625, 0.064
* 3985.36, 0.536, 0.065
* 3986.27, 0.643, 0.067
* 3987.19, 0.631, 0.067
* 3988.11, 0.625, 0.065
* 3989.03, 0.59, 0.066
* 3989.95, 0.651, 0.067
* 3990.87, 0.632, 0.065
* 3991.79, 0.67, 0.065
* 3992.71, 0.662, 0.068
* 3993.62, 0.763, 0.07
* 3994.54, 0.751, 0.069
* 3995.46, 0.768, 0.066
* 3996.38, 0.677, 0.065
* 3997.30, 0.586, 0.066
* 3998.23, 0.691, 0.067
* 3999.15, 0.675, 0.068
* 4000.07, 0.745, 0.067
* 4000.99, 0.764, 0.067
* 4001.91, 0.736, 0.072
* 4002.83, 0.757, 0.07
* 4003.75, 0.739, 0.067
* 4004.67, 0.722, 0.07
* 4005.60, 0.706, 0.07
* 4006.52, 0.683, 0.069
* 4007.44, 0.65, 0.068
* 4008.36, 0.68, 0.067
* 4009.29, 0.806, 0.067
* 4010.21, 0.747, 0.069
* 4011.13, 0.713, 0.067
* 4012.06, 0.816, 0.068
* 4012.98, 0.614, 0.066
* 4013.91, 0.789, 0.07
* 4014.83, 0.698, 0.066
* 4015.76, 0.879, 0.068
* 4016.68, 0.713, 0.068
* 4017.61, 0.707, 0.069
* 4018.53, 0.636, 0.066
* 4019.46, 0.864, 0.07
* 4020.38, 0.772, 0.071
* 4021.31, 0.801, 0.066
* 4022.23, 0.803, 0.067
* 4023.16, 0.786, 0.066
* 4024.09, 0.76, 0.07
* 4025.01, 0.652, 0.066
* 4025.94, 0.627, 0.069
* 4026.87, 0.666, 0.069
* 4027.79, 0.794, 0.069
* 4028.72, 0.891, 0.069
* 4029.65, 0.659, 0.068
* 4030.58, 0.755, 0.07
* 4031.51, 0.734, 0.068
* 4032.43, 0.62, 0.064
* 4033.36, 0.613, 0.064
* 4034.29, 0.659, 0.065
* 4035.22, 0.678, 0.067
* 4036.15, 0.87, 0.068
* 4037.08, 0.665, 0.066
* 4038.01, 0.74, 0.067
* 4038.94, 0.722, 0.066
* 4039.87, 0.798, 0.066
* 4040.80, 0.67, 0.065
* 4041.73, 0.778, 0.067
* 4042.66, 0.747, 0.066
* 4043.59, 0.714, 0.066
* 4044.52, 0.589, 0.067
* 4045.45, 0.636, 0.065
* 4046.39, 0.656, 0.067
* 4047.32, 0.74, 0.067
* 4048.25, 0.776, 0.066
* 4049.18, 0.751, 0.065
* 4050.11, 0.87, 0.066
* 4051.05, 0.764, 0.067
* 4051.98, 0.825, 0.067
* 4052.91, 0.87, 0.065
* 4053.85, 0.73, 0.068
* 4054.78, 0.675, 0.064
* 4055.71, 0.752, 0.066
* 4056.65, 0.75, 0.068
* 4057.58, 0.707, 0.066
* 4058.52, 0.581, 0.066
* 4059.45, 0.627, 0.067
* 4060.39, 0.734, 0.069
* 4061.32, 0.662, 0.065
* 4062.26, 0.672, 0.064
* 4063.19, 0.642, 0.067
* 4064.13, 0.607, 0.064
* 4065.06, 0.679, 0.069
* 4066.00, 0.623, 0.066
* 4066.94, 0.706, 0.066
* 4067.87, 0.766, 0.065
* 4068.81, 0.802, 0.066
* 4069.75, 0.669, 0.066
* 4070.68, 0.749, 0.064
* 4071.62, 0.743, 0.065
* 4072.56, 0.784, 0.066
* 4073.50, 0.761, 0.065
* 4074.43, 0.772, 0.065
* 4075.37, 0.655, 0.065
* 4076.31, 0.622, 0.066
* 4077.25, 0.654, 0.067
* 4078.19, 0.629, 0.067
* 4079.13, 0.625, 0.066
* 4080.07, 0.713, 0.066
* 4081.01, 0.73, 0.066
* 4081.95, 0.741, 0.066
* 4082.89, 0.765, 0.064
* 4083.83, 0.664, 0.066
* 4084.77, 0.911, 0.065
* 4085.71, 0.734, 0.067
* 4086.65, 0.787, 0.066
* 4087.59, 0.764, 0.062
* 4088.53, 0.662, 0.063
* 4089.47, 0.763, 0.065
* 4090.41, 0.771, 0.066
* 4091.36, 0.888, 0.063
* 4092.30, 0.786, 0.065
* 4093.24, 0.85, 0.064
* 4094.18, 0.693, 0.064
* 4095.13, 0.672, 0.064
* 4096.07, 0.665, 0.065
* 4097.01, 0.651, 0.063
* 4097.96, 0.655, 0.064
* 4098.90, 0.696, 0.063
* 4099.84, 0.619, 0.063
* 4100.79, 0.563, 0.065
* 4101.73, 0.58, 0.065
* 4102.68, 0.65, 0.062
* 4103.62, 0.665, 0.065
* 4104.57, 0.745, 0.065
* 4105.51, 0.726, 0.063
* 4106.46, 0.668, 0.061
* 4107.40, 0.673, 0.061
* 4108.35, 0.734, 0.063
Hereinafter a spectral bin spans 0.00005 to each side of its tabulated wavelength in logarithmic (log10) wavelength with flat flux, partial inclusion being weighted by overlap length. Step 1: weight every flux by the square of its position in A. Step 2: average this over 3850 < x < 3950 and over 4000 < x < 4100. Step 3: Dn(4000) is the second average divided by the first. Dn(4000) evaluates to 1.83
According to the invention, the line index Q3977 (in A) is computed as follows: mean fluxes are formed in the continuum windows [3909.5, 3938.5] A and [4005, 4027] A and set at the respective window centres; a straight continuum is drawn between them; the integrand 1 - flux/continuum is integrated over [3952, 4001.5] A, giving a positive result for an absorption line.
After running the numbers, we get 5.7 A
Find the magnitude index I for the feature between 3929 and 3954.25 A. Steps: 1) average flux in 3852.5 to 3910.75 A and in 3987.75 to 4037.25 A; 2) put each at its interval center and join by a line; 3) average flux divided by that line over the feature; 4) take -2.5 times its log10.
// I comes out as 0.413 mag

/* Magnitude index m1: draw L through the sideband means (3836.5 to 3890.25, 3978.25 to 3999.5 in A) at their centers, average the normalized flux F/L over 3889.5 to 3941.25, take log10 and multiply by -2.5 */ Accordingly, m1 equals 0.17 mag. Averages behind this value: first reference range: 0.403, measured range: 0.425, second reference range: 0.646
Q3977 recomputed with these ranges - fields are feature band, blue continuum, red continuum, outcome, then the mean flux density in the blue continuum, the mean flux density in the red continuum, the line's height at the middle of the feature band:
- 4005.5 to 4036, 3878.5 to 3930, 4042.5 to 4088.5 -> -4.1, 0.451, 0.716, 0.642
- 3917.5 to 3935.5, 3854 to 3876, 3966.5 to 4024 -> 6.6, 0.425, 0.623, 0.518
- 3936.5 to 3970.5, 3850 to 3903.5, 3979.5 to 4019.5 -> 9.6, 0.433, 0.691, 0.594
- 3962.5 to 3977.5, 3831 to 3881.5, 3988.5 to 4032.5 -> 7.7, 0.39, 0.722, 0.635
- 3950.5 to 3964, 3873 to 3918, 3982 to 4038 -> 1.8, 0.469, 0.705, 0.596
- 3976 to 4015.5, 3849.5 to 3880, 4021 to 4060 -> -1.2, 0.427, 0.726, 0.65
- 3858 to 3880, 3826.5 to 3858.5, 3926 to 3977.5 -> -3.7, 0.354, 0.385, 0.362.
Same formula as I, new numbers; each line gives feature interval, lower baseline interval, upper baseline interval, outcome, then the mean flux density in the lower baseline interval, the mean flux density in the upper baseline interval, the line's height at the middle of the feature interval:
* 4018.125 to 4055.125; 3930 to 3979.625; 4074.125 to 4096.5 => -0.21 mag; 0.398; 0.73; 0.606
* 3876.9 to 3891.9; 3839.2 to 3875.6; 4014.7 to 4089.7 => 0.17 mag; 0.422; 0.723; 0.464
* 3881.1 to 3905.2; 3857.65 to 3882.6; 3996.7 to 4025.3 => 0.07 mag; 0.418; 0.732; 0.469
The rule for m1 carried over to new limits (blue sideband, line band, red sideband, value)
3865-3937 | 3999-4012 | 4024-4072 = -0.154 mag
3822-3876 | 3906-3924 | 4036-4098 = -0.053 mag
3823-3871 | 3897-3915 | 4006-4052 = -0.087 mag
